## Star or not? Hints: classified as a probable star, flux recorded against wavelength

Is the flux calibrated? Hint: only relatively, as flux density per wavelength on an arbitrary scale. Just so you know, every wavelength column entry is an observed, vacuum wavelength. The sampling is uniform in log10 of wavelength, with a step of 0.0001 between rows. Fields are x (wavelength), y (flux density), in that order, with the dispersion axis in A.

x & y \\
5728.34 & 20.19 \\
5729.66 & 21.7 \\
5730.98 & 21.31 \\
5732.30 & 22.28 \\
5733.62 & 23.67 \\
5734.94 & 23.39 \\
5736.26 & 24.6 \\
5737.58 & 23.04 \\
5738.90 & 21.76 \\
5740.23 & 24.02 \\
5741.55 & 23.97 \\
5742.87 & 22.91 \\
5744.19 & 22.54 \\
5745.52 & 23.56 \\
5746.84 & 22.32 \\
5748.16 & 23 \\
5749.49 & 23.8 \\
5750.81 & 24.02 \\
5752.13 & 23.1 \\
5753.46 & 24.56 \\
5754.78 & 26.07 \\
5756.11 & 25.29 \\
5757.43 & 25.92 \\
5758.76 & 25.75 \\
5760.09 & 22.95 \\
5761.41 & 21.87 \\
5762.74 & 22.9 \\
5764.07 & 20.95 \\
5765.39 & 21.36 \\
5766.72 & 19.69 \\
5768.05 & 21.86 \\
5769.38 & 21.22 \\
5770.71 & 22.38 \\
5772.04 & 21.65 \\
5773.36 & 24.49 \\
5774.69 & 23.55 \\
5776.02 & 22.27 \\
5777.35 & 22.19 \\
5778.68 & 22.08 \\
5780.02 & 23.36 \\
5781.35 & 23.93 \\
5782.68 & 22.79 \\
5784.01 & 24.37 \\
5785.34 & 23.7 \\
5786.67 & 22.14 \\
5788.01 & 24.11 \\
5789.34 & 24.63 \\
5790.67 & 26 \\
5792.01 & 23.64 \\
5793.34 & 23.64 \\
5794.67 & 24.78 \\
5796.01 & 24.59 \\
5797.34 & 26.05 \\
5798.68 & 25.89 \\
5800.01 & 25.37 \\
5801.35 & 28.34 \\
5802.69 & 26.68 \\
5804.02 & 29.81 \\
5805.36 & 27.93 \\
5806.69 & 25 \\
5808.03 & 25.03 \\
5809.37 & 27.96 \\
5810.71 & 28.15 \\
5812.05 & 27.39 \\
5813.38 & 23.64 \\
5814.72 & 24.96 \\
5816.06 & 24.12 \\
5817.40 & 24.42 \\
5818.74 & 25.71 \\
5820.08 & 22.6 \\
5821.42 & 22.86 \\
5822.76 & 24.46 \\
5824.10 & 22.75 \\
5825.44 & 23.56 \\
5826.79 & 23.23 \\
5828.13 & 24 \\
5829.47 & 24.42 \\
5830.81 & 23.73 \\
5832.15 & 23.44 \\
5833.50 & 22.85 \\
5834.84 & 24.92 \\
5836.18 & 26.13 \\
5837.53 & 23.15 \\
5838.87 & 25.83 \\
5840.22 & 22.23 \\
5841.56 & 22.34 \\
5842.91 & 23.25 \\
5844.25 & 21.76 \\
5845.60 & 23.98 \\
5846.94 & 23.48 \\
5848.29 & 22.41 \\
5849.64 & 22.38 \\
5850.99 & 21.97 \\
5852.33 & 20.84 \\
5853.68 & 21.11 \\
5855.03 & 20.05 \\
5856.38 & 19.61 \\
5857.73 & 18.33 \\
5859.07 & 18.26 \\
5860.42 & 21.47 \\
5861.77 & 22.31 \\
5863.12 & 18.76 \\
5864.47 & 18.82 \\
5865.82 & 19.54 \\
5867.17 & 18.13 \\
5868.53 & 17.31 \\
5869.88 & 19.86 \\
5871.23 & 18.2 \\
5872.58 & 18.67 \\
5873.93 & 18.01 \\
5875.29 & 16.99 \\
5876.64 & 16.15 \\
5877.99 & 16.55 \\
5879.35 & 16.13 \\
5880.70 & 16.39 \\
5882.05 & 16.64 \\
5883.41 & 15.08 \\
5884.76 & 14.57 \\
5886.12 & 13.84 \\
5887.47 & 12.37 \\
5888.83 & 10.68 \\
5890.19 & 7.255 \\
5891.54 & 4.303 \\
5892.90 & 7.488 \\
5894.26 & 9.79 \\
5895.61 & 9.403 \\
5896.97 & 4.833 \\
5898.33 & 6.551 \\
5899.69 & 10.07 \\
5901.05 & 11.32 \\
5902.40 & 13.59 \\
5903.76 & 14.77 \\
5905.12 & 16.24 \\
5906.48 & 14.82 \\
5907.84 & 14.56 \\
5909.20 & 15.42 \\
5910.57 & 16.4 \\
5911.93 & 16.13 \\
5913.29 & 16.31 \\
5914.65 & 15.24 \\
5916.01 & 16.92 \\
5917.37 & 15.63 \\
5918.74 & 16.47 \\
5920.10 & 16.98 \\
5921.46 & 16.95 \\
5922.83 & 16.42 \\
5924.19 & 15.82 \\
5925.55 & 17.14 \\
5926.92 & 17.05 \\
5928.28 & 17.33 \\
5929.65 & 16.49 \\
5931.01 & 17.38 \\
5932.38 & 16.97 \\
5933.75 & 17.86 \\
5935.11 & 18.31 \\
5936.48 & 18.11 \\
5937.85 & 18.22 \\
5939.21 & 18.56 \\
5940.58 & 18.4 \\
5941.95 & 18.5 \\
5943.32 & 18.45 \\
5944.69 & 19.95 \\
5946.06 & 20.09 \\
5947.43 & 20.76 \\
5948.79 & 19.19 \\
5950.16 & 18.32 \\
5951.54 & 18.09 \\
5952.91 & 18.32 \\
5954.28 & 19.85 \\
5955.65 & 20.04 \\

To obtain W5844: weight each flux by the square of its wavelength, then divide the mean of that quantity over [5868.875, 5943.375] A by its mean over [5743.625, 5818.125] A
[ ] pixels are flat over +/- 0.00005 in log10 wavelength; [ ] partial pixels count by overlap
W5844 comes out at 0.6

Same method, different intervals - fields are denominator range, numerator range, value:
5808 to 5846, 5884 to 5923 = 0.55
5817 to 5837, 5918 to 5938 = 0.74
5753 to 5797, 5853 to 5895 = 0.72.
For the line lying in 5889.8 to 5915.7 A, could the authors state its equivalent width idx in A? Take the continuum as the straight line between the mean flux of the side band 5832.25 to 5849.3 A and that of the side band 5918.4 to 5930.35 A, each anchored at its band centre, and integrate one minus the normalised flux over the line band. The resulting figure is 9.0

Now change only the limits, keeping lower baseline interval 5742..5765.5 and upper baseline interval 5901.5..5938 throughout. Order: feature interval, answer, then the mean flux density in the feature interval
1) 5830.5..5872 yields -4.5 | 21.5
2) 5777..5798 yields -1.7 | 23.9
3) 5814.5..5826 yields -1.8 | 23.9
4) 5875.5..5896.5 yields 6.4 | 12.5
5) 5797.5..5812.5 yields -4.0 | 27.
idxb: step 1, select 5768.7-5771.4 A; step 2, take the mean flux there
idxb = 21.8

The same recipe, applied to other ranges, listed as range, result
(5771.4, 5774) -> 23.2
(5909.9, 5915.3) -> 16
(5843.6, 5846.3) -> 22.9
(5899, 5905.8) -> 13.2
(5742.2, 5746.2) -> 23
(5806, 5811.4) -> 26.5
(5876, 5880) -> 16.3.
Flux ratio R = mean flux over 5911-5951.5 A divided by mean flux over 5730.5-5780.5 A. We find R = 0.8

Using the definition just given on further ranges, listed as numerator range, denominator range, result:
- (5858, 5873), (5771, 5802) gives 0.80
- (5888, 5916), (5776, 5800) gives 0.50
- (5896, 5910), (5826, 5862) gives 0.54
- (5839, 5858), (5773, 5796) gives 0.93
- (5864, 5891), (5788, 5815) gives 0.62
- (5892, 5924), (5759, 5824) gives 0.56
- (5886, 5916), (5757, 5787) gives 0.53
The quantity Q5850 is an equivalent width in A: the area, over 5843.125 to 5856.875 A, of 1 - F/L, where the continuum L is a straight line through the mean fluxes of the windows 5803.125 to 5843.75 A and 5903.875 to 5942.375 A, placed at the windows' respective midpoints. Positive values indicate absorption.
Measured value 0.45 A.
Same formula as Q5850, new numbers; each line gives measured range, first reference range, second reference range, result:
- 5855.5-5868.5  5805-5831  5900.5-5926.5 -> 0.77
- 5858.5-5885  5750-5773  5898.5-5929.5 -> -0.60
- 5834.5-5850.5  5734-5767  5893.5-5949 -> -3.43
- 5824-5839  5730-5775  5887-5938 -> -4.28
